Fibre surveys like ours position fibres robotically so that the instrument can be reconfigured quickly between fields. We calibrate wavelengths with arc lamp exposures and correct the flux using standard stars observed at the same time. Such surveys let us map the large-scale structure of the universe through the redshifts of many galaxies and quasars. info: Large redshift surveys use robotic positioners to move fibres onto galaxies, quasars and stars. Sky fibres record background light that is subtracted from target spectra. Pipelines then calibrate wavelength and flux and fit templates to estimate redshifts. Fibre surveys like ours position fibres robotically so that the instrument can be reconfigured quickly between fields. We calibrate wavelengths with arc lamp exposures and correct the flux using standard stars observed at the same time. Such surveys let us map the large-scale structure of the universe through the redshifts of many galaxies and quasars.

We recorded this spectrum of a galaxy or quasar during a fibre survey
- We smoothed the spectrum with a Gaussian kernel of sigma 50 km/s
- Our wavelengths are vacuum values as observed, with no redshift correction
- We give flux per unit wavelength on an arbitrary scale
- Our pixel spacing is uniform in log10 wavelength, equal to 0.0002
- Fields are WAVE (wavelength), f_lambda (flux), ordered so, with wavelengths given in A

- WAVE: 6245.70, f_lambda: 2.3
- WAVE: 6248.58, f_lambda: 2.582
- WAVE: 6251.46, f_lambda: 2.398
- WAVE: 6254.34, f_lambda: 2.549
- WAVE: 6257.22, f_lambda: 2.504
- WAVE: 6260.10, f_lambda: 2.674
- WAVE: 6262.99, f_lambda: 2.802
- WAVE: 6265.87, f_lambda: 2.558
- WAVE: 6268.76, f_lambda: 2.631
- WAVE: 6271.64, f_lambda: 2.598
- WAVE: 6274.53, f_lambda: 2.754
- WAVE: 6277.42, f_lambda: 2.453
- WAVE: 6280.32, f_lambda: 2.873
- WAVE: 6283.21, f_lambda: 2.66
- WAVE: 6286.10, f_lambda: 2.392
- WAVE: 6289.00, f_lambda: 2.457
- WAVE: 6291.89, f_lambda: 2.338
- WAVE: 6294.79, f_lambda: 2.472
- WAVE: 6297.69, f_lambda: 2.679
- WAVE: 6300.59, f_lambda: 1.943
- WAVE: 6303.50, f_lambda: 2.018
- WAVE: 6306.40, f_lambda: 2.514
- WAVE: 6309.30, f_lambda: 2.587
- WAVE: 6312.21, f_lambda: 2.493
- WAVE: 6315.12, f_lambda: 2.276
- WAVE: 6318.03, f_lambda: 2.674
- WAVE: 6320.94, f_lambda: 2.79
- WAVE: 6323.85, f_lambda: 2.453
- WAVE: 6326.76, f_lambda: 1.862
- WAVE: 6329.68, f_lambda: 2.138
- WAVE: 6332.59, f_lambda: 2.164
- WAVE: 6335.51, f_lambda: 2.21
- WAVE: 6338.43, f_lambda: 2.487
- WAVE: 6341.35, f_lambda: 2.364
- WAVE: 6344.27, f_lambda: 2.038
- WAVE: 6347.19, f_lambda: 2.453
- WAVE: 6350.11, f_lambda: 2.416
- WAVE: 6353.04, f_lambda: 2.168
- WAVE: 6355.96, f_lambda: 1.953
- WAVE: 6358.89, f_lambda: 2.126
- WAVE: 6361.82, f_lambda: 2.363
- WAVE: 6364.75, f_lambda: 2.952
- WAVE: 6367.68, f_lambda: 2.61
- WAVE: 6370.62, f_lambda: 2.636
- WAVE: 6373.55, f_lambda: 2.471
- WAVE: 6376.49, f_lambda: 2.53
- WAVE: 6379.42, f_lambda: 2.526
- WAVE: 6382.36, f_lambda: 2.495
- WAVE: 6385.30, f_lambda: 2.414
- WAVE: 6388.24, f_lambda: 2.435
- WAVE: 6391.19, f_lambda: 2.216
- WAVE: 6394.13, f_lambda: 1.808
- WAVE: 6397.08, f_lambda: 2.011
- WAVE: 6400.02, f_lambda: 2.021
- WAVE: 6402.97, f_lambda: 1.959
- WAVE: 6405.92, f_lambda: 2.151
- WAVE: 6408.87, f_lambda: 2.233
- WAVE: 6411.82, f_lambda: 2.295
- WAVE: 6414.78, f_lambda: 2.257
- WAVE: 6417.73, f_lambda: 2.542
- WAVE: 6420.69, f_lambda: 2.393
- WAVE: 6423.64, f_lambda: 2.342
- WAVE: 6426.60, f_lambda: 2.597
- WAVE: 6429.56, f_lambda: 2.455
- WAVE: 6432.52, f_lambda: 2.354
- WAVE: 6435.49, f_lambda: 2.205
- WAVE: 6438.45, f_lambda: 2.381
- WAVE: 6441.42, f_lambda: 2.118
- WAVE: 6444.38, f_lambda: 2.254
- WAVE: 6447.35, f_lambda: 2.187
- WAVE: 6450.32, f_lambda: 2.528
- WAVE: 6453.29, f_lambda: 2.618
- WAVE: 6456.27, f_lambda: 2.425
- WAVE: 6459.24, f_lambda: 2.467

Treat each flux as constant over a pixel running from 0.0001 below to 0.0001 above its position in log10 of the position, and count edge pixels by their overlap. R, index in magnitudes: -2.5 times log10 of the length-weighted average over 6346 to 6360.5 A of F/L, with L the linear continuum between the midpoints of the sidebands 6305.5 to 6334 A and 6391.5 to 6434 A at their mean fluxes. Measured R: 0.06 mag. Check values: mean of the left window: 2.39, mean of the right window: 2.24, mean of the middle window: 2.22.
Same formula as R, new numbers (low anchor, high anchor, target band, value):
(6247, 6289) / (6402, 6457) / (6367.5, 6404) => 0.044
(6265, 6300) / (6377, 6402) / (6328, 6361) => 0.070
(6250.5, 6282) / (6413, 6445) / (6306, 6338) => 0.068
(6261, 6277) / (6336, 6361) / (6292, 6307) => 0.084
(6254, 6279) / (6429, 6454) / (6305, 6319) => 0.017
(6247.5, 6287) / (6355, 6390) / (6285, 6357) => 0.088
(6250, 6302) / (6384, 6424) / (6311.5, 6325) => -0.047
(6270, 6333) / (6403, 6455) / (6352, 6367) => 0.028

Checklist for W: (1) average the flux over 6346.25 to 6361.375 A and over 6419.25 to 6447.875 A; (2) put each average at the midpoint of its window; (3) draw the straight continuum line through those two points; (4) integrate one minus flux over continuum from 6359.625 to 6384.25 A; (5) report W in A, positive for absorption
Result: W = -3.4 A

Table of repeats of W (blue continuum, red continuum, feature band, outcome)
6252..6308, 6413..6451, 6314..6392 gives 1.8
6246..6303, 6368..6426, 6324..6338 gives 1.6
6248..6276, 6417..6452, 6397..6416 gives 2.1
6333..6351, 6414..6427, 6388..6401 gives 1.7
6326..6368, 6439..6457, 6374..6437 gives 0.7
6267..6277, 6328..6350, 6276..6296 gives 0.3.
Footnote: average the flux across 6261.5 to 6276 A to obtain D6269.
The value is 2.67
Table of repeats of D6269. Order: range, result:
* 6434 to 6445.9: 2.24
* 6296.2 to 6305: 2.22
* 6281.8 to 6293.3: 2.46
